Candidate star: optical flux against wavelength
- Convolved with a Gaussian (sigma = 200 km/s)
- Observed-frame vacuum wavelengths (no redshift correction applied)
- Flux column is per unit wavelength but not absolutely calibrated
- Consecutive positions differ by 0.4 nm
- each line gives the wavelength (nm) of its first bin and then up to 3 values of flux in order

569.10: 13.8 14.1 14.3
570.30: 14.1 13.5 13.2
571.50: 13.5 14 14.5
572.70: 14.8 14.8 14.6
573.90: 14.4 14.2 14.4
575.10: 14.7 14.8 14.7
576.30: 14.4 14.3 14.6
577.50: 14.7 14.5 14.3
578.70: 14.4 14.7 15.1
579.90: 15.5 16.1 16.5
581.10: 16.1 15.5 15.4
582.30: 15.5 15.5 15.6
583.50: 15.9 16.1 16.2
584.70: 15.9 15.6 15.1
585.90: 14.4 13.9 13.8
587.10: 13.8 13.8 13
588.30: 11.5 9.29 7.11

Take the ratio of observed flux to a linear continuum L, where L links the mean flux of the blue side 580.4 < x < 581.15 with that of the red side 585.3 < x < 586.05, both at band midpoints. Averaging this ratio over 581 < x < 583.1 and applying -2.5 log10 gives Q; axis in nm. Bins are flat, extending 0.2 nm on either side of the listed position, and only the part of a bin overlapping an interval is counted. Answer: 0.02 mag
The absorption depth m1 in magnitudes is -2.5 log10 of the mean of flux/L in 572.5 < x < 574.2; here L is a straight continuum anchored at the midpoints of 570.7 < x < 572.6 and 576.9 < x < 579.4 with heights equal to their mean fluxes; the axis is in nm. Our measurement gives -0.046 mag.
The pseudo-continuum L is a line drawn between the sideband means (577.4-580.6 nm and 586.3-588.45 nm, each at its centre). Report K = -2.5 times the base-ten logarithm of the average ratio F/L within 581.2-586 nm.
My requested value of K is -0.11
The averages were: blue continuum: 15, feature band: 15.6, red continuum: 13.3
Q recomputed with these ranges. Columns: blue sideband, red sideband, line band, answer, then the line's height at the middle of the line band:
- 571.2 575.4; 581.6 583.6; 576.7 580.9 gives 0.01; 15.1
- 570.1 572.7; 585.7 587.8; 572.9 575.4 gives -0.05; 13.9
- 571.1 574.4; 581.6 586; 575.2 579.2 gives 0.02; 14.8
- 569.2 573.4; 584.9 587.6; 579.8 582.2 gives -0.11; 14.3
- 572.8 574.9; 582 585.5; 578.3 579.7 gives 0.03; 15.1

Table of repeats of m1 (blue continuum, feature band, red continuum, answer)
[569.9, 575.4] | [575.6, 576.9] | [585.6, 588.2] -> -0.03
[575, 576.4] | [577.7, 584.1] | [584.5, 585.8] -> -0.02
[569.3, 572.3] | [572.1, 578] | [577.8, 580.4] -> -0.01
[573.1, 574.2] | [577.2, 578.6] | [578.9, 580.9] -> 0.05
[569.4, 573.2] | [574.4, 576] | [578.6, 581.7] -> 0.01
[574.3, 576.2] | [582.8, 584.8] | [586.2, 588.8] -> -0.19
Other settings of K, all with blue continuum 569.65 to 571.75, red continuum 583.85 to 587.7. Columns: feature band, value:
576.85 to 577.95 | -0.03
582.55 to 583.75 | -0.08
